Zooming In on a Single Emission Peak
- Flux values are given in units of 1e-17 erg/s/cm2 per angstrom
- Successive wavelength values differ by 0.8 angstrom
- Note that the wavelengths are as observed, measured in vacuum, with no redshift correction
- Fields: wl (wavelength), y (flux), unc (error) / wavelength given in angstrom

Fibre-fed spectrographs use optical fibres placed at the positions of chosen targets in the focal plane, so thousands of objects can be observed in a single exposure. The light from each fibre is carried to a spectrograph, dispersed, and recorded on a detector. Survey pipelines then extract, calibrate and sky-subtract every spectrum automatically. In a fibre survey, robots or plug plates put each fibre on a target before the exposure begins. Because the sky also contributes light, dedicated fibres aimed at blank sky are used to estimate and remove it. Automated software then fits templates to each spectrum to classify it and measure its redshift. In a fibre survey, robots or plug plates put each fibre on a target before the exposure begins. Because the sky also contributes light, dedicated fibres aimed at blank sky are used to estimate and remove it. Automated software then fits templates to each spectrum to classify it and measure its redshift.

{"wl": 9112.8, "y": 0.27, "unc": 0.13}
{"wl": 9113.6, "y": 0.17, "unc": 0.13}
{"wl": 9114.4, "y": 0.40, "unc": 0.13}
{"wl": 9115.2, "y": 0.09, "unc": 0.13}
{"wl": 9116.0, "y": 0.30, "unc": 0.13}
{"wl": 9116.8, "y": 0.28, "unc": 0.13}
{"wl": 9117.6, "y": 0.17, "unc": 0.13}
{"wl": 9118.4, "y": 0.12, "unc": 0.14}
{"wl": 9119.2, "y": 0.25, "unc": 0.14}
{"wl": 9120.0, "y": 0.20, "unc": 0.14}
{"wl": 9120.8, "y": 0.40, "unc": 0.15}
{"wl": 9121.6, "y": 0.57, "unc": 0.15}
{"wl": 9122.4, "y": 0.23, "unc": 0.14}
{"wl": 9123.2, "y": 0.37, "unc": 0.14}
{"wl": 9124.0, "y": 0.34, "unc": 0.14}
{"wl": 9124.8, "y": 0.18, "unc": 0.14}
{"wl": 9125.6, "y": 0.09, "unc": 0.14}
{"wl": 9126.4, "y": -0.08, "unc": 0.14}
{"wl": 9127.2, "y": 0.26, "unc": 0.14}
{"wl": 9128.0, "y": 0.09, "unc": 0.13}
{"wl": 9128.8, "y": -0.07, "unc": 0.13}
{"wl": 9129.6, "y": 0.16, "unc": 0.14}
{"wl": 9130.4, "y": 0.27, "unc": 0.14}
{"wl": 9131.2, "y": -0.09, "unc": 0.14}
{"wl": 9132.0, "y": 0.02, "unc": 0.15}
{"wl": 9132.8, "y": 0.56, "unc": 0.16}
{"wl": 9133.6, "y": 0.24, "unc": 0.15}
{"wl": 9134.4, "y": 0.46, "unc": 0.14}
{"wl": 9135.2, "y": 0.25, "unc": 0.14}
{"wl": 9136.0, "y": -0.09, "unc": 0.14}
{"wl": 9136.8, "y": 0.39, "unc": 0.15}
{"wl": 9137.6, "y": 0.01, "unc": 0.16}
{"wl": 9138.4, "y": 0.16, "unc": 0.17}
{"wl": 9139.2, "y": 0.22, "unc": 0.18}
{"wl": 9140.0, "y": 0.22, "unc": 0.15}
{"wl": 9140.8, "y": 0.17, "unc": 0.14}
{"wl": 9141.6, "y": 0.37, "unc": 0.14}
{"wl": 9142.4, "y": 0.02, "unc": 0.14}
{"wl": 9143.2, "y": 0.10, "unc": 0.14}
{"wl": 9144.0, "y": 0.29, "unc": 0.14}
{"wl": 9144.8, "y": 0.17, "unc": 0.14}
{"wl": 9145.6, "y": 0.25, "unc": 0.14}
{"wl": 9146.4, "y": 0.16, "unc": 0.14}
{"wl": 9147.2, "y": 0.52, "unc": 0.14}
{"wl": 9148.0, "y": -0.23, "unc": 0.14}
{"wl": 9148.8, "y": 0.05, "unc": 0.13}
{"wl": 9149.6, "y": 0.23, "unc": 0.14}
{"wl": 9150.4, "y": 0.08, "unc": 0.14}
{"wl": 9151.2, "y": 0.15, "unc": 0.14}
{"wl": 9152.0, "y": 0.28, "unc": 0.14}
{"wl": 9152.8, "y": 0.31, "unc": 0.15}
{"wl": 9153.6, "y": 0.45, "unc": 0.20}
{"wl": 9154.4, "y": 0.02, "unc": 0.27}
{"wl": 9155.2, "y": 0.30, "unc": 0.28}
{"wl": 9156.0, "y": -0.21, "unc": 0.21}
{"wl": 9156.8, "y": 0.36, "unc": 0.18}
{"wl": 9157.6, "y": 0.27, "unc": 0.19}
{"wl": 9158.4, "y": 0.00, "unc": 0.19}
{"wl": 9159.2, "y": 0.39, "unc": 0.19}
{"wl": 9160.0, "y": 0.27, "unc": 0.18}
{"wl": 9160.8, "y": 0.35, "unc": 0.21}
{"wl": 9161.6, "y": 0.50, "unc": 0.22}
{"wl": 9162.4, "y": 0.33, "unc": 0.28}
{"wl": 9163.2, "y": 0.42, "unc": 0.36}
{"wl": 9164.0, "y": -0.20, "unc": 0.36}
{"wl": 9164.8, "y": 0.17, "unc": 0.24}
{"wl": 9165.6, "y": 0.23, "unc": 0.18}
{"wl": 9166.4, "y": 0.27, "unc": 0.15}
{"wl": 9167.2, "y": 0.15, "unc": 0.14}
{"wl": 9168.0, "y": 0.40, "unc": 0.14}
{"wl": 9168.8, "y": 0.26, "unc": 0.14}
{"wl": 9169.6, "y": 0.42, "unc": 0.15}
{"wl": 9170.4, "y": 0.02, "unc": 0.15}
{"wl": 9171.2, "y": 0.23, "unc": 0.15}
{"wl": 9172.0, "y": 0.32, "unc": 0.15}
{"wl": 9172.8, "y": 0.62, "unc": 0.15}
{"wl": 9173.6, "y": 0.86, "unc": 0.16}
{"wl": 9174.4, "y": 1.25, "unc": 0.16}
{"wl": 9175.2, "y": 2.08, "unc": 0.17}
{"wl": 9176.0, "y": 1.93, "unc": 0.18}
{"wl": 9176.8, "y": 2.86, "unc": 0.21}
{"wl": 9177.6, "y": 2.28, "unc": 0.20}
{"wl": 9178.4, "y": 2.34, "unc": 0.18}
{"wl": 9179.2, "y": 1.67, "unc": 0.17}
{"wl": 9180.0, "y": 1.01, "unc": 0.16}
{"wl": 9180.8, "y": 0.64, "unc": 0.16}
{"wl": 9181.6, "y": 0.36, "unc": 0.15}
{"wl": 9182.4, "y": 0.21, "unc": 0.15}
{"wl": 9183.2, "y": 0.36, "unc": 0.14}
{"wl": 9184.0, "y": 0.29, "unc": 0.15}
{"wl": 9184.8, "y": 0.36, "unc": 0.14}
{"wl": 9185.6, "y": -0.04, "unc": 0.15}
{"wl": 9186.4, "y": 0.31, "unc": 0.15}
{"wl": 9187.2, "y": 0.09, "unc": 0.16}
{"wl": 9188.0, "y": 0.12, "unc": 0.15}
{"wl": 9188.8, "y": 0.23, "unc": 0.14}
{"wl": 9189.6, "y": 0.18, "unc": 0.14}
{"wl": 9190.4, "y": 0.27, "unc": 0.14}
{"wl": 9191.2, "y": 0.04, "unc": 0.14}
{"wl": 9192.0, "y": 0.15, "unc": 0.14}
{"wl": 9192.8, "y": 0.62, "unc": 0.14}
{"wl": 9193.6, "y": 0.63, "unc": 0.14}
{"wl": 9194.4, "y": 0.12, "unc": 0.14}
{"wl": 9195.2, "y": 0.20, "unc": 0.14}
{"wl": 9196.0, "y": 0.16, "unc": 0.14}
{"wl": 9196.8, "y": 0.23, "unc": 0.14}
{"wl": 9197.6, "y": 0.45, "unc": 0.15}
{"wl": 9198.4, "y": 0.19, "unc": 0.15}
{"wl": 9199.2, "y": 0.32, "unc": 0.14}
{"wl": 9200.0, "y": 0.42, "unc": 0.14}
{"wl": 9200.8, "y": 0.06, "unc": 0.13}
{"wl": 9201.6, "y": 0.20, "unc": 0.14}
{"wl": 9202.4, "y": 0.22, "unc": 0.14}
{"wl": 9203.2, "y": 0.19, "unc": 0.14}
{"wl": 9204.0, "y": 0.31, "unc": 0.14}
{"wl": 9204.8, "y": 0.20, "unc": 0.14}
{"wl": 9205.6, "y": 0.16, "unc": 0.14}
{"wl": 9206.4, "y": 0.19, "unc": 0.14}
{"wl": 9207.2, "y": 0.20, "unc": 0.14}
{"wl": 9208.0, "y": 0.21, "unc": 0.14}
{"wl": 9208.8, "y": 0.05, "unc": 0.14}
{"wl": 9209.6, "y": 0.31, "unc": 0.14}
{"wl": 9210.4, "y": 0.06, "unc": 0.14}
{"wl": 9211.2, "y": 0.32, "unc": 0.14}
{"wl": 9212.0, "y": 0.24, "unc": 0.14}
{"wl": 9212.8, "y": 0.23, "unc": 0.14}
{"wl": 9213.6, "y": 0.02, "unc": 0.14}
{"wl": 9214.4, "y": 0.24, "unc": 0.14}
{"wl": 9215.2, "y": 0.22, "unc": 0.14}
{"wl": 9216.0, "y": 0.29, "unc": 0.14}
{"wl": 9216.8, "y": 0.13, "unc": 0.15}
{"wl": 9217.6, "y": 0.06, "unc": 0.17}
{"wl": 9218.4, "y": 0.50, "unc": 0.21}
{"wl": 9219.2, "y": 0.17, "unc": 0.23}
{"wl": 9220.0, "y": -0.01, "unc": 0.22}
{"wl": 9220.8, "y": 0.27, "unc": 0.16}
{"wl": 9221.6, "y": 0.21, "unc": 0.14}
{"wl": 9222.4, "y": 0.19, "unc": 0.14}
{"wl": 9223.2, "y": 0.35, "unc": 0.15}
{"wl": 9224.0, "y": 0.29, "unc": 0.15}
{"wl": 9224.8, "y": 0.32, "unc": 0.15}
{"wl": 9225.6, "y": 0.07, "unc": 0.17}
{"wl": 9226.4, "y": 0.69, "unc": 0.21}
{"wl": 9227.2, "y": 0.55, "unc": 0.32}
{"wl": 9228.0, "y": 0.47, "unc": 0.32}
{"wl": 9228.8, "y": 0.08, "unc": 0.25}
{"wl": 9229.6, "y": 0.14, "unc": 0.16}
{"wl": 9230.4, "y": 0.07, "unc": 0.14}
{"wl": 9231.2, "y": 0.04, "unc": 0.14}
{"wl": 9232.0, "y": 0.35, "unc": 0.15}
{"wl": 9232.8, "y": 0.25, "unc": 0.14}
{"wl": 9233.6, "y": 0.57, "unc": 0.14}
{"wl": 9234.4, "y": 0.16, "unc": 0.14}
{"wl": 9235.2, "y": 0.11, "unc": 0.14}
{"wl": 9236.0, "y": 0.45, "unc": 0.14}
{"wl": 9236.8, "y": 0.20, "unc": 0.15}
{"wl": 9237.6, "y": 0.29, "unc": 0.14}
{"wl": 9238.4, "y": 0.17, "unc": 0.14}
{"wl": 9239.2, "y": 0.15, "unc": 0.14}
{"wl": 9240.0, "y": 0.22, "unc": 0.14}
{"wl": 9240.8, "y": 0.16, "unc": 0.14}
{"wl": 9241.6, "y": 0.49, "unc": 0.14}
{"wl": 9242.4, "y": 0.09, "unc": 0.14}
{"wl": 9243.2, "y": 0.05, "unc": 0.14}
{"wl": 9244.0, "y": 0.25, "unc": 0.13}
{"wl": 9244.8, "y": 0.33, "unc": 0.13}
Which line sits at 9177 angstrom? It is [O III] 5007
